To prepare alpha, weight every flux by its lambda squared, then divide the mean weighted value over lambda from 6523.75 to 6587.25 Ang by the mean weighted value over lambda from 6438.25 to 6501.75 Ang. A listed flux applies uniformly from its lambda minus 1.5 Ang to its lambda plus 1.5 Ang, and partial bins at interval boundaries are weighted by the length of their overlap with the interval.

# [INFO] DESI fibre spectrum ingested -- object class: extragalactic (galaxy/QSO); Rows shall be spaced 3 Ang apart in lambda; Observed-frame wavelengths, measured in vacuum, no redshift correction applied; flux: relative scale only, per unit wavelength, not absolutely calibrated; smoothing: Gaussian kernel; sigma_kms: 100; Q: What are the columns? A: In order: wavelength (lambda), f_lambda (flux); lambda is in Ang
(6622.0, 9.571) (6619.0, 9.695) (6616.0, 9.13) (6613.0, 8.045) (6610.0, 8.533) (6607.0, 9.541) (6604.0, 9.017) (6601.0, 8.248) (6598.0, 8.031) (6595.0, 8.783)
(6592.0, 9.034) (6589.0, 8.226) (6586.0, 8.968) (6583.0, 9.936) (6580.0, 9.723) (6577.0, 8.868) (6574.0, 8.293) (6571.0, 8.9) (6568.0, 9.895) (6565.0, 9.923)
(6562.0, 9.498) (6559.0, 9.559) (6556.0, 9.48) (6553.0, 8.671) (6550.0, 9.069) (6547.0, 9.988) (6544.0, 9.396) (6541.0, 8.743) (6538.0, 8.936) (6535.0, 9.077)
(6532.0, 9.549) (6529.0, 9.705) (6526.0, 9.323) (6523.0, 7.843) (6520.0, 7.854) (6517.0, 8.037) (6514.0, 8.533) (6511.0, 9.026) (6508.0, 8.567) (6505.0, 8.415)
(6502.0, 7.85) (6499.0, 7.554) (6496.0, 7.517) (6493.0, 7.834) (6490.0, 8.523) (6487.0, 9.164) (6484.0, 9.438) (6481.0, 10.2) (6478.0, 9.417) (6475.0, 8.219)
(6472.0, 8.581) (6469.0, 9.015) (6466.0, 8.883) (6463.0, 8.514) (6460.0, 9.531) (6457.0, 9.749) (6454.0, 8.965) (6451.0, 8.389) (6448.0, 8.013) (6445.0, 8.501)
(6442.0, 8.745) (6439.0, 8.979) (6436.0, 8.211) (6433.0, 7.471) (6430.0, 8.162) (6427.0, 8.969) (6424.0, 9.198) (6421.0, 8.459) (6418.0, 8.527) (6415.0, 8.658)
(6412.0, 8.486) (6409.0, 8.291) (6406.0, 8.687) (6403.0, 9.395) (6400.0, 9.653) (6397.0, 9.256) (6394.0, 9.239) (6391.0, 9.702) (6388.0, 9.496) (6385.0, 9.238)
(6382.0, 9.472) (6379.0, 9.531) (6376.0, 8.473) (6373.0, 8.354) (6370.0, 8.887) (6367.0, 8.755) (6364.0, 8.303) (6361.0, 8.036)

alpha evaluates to 1.09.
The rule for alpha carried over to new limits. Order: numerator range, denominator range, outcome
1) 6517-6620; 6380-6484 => 1.06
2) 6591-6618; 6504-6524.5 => 1.08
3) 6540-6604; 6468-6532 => 1.08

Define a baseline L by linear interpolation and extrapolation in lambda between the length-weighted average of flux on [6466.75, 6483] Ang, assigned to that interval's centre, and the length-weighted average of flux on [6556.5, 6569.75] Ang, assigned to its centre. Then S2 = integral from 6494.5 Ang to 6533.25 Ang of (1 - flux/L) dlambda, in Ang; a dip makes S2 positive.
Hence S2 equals 3.8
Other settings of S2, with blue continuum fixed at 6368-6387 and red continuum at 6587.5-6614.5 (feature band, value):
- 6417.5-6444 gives 1.1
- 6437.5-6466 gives 0.1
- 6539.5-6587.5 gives -3.5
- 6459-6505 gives 0.8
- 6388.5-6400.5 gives -0.6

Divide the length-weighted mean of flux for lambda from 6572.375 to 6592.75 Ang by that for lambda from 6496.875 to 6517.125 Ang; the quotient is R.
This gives 1.09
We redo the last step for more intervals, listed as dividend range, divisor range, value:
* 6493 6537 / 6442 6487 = 0.95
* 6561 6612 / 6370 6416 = 0.99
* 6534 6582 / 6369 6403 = 1.00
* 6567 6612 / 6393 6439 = 1.02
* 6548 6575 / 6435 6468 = 1.06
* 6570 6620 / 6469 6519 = 1.04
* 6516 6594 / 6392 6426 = 1.02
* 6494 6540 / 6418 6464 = 0.98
